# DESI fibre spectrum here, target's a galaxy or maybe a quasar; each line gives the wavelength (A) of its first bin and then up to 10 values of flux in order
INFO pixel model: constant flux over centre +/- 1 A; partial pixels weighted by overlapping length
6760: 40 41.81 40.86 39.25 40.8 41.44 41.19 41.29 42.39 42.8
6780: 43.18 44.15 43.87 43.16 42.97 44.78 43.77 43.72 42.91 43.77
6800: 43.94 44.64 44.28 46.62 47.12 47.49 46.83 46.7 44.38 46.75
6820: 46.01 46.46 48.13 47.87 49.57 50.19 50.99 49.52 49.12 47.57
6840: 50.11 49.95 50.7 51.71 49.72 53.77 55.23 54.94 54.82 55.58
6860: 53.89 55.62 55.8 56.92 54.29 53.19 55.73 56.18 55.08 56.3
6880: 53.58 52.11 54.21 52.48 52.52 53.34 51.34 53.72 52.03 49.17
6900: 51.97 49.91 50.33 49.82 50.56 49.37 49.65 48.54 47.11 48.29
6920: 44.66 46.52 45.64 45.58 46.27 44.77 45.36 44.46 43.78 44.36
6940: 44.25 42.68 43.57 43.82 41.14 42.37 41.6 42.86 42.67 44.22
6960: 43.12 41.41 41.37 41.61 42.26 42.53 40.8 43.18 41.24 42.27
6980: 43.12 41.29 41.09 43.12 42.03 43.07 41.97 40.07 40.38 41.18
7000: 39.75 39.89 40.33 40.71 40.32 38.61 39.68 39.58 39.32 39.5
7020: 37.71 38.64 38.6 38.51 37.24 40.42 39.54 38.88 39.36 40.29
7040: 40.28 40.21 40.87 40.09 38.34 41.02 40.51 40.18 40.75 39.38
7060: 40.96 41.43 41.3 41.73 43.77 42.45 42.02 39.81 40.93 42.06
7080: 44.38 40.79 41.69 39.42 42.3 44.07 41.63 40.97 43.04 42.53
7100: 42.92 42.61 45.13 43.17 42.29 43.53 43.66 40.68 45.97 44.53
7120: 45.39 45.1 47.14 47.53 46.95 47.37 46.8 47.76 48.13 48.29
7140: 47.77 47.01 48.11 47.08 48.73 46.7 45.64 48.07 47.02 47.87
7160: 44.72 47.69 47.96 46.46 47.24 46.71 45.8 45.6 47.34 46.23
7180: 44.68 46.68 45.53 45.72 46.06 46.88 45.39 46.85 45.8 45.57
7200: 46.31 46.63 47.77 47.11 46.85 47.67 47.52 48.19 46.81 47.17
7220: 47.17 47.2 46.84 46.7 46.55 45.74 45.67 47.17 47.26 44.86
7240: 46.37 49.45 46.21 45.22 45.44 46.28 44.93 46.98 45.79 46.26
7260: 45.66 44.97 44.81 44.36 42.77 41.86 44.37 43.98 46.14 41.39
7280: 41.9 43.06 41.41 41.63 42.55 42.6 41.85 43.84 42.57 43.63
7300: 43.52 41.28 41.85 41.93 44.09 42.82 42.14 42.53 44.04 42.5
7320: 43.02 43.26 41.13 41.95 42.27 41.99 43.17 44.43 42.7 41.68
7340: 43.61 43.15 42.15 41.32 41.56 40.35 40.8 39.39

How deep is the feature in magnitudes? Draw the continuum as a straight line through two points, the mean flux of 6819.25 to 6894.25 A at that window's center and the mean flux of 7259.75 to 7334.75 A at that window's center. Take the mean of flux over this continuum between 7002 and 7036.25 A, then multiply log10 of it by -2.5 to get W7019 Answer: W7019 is 0.24 mag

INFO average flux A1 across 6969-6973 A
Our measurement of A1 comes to 41.7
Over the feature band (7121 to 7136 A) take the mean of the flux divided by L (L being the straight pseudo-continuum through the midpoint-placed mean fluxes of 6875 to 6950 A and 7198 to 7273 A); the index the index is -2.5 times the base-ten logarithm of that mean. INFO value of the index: 0.00 mag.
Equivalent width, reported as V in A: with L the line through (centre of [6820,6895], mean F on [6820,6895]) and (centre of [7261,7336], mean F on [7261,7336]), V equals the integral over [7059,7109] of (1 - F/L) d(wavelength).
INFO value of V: 5.67 A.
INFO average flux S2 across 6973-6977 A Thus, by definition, 42.2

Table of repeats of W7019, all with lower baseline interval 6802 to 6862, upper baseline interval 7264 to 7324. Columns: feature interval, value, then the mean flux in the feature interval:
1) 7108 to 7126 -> 0.021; 44.5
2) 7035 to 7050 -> 0.164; 40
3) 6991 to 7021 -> 0.178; 39.9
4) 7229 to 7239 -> -0.058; 46.1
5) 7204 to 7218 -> -0.079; 47.4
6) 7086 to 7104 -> 0.080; 42.5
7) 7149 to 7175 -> -0.047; 46.7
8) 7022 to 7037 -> 0.198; 38.9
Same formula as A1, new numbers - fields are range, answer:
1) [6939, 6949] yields 43.1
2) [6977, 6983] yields 42.2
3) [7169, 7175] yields 46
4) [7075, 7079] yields 41.5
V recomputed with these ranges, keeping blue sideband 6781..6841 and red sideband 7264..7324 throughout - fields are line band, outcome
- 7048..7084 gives 2.6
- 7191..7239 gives -3.6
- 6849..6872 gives -4.5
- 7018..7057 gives 4.5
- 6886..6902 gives -2.2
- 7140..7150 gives -0.8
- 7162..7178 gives -1.1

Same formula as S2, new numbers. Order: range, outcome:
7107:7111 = 42.9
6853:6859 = 55.1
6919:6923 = 45.6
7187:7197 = 46.2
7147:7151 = 47.7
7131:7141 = 47.8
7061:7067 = 41.5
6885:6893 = 52.4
